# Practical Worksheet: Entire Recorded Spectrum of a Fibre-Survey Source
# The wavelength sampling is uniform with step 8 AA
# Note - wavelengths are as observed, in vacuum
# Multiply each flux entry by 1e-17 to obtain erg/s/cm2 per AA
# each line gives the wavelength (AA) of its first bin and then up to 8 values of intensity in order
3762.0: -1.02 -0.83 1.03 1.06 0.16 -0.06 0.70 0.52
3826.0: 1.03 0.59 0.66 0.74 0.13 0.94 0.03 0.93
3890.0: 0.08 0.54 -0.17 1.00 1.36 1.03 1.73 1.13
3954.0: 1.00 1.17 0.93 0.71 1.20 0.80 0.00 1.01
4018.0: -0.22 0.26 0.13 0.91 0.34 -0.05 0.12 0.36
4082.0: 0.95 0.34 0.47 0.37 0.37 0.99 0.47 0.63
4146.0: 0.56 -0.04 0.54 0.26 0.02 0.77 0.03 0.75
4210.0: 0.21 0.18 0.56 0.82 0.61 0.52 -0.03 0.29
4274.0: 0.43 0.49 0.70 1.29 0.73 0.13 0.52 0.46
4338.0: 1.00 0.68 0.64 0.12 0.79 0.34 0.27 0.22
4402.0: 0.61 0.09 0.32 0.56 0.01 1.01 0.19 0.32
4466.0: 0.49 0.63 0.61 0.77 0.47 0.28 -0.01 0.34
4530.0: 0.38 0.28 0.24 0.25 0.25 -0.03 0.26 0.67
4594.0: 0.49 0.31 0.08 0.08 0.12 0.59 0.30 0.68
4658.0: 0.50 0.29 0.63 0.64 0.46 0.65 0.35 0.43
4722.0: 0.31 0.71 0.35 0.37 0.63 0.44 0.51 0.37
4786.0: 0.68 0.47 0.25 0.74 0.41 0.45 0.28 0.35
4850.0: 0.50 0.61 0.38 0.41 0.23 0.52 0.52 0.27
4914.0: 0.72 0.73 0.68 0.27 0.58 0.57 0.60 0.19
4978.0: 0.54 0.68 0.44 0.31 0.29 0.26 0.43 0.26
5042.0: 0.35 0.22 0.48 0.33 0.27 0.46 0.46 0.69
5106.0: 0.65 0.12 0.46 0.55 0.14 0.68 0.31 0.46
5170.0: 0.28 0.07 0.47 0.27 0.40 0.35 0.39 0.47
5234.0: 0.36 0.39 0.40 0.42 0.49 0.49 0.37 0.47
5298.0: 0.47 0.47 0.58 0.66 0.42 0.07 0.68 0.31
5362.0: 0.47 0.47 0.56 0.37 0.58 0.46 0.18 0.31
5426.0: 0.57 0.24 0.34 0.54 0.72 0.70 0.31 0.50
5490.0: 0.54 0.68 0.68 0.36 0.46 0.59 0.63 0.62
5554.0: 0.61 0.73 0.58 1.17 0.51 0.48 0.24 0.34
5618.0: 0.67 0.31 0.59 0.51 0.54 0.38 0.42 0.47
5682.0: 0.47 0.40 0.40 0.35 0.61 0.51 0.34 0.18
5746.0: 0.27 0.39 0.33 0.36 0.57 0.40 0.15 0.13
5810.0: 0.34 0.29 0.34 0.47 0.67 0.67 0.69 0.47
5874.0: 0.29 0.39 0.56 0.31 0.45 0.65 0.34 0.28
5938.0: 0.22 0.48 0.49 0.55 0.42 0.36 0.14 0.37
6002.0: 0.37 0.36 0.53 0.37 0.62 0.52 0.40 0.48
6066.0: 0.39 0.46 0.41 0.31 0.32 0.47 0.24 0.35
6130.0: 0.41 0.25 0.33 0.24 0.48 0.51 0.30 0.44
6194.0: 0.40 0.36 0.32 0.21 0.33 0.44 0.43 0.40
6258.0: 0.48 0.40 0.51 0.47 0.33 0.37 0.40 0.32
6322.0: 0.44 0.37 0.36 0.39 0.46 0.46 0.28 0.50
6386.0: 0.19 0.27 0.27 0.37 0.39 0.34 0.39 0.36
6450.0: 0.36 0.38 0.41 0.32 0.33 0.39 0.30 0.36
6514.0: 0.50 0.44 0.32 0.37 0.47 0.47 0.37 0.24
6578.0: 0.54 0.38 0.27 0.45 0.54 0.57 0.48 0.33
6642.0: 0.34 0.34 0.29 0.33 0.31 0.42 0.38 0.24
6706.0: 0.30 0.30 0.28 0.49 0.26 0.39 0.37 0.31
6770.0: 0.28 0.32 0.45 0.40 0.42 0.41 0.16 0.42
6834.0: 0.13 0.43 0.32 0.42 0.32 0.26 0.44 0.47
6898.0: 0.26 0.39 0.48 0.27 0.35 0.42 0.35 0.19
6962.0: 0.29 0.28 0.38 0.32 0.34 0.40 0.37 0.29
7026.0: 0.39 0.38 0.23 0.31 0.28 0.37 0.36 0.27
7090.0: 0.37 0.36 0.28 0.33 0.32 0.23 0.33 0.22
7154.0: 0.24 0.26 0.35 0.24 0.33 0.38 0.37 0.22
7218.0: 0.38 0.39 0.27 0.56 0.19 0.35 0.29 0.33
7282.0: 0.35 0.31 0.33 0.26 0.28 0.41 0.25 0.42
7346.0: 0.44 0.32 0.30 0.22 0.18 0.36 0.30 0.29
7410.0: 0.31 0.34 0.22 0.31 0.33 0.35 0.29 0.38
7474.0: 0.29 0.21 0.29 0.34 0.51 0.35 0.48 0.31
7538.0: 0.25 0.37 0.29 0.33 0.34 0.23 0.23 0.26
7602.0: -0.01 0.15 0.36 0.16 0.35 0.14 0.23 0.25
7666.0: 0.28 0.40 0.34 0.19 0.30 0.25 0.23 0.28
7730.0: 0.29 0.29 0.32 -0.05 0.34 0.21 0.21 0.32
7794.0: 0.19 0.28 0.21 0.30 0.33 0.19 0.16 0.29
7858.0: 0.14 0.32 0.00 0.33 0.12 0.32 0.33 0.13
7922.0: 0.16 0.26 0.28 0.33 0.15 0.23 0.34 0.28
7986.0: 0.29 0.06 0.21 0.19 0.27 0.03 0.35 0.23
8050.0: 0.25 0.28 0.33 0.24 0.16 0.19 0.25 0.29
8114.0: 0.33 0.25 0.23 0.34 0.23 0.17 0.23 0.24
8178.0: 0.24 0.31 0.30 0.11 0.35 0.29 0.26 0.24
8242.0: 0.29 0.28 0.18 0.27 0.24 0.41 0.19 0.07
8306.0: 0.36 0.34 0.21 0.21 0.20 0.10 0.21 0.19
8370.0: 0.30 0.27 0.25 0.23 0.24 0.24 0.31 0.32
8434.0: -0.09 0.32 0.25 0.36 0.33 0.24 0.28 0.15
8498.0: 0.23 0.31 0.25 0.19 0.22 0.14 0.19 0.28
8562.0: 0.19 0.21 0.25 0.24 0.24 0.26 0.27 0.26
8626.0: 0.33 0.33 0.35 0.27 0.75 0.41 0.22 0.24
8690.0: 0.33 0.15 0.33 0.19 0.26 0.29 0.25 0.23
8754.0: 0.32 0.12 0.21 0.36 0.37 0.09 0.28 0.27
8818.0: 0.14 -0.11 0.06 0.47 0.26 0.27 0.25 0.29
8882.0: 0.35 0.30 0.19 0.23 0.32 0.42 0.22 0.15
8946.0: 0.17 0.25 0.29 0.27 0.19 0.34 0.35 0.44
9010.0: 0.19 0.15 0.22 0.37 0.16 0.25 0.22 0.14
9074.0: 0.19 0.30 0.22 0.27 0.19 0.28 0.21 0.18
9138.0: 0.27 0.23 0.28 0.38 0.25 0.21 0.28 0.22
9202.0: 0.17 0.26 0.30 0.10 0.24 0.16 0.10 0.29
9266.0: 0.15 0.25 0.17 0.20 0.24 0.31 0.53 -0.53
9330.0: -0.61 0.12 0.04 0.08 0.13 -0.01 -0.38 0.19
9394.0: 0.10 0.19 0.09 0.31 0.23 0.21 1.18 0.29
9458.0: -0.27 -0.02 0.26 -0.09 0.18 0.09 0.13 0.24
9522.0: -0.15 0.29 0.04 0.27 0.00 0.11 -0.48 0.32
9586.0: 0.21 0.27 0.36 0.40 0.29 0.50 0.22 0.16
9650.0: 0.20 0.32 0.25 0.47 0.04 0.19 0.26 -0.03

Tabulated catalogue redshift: 0.32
